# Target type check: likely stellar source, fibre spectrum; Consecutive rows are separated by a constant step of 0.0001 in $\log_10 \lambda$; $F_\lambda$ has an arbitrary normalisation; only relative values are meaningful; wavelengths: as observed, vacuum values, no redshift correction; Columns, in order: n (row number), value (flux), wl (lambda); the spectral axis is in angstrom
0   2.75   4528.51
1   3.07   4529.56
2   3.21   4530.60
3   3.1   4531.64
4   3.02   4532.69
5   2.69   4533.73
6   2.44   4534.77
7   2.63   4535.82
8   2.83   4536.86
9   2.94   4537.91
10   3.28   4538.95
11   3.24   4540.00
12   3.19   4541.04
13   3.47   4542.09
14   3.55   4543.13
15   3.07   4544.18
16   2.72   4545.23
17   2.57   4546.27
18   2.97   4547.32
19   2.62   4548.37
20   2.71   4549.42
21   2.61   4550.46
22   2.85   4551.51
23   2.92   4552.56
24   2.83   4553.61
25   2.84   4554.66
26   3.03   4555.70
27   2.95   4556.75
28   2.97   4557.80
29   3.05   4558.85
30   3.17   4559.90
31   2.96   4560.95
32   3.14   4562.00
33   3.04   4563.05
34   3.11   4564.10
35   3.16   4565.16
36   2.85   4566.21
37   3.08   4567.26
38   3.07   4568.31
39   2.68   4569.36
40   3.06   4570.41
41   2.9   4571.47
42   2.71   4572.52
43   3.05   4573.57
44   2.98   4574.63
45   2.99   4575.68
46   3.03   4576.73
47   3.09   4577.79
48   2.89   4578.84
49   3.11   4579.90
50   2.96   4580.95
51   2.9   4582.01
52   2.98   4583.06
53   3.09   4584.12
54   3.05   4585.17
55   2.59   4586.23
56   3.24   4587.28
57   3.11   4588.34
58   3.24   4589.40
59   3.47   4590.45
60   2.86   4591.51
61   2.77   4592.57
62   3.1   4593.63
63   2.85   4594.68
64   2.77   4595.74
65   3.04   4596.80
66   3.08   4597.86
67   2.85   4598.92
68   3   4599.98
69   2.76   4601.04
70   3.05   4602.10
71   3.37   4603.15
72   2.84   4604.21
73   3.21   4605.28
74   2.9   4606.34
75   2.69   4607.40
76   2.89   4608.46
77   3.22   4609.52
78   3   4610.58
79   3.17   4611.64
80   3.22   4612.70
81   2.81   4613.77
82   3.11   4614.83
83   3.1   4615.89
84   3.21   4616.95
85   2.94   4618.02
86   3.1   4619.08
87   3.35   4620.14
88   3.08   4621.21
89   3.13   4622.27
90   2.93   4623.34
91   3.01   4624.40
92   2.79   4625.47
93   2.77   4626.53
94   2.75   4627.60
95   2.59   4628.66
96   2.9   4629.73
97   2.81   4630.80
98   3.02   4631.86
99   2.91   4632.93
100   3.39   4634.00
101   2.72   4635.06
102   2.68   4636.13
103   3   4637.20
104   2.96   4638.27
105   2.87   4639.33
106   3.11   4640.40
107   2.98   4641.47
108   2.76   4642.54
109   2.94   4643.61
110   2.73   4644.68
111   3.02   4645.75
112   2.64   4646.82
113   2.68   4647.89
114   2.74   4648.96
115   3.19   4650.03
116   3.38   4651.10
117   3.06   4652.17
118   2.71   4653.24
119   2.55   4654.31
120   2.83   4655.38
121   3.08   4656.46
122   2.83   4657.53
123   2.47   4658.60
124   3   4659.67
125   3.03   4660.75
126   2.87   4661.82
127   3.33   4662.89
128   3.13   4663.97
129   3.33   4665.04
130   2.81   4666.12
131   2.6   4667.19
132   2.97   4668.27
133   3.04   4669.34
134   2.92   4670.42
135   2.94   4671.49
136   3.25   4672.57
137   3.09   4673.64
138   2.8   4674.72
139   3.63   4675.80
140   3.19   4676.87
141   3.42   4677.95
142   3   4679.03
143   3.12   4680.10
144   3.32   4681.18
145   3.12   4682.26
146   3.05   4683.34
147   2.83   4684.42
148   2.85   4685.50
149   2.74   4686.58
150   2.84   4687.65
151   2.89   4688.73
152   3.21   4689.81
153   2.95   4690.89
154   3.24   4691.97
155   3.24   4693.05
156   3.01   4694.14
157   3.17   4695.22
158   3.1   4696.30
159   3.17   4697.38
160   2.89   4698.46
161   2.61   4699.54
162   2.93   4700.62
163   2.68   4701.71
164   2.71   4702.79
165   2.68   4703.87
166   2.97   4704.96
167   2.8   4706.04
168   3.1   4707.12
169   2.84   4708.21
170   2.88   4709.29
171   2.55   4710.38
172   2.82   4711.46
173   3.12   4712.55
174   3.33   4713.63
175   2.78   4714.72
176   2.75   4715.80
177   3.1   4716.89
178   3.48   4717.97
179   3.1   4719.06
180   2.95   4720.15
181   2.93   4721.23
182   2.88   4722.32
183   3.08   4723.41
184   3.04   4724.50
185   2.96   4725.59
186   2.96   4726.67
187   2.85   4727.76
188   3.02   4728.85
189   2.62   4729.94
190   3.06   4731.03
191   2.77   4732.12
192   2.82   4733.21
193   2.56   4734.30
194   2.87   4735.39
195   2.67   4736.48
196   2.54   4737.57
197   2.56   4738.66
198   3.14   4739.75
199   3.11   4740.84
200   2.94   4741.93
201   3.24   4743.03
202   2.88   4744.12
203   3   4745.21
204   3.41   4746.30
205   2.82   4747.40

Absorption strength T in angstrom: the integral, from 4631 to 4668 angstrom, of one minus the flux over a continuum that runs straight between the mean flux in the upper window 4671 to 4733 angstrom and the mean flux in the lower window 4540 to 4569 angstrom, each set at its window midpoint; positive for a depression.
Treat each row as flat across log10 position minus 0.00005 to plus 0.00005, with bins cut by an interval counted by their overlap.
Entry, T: 0.8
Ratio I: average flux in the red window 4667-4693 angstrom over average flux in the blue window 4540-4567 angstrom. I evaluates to 1.02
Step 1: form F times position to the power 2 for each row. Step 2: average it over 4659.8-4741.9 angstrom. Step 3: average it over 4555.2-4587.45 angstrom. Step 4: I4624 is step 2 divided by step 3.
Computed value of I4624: 1.05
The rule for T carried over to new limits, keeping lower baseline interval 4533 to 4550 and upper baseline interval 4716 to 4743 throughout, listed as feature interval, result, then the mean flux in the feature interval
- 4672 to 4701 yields -1.37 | 3.06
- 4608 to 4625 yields -0.87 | 3.08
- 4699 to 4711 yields 0.52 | 2.8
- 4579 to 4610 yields -0.72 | 3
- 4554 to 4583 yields -0.58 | 2.99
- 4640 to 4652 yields 0.00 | 2.93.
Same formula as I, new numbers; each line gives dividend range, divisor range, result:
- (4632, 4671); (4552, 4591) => 0.97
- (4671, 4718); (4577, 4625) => 0.99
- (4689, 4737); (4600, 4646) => 0.99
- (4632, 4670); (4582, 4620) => 0.97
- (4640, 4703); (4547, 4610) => 1.00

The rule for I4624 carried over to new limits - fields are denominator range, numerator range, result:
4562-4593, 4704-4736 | 1.04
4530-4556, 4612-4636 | 1.05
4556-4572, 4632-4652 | 1.01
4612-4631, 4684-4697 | 1.04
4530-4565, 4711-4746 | 1.07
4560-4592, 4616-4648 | 1.00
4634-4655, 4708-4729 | 1.06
